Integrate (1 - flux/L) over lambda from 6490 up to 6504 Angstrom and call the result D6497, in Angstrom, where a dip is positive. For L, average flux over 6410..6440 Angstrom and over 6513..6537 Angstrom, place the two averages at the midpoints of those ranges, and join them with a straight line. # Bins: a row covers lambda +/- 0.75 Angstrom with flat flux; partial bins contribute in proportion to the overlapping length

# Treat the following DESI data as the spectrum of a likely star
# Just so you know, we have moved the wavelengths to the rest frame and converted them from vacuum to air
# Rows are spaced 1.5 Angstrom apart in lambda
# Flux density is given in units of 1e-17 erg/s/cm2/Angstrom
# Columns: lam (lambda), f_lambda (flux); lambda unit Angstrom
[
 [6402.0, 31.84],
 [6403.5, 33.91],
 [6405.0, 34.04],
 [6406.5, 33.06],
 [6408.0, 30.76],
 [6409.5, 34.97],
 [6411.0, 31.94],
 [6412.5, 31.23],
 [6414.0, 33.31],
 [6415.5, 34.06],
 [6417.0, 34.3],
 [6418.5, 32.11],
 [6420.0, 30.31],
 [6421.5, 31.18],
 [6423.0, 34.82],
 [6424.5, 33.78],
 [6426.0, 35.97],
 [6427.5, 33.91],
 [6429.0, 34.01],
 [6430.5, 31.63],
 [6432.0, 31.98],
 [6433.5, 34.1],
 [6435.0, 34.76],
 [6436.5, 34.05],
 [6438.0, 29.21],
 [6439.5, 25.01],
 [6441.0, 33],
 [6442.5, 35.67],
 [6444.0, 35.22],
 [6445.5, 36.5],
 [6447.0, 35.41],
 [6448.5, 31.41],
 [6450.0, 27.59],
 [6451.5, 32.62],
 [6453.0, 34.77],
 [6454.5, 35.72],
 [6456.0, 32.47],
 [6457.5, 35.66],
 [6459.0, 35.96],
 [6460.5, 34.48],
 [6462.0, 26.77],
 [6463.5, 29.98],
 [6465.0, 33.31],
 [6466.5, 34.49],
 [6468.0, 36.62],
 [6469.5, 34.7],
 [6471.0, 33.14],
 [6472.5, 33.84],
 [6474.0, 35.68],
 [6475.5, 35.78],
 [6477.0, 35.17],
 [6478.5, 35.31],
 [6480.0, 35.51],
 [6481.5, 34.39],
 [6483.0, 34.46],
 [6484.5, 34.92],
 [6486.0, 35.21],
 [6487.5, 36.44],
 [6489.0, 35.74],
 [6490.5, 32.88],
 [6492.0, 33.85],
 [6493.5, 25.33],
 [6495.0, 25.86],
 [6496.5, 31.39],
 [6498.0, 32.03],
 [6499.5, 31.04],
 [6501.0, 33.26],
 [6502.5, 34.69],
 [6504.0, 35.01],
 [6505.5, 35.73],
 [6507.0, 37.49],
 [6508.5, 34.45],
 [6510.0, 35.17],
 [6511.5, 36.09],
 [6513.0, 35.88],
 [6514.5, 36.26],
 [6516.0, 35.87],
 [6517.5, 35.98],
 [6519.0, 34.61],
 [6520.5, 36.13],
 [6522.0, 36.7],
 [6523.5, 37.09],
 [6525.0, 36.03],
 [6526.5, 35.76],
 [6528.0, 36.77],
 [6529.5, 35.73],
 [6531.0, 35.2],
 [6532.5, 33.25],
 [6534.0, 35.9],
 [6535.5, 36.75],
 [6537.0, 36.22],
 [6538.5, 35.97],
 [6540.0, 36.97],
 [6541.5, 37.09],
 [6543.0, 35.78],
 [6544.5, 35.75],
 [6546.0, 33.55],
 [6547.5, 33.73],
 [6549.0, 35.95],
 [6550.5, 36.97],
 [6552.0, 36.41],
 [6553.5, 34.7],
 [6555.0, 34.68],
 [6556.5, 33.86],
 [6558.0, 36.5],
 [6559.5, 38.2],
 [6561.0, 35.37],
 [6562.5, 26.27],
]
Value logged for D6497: 1.5 Angstrom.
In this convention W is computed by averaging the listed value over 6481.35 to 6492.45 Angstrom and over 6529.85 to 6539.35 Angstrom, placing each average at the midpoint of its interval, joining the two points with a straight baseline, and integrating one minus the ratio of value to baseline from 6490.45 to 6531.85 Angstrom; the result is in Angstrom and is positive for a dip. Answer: 0.9 Angstrom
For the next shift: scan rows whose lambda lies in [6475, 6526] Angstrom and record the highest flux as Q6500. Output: 37.49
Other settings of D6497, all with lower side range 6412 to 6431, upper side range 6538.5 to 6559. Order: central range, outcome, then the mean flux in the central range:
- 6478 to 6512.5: 0.8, 33.8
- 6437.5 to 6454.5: 0.5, 32.6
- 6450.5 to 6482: 0.0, 34.1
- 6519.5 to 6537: -0.4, 35.9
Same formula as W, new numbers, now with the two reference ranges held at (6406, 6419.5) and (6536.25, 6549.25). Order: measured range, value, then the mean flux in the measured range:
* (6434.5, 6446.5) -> 0.17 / 32.9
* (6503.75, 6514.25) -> -0.25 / 35.7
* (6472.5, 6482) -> -0.28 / 35.2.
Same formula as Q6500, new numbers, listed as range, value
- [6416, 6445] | 35.97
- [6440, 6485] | 36.62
